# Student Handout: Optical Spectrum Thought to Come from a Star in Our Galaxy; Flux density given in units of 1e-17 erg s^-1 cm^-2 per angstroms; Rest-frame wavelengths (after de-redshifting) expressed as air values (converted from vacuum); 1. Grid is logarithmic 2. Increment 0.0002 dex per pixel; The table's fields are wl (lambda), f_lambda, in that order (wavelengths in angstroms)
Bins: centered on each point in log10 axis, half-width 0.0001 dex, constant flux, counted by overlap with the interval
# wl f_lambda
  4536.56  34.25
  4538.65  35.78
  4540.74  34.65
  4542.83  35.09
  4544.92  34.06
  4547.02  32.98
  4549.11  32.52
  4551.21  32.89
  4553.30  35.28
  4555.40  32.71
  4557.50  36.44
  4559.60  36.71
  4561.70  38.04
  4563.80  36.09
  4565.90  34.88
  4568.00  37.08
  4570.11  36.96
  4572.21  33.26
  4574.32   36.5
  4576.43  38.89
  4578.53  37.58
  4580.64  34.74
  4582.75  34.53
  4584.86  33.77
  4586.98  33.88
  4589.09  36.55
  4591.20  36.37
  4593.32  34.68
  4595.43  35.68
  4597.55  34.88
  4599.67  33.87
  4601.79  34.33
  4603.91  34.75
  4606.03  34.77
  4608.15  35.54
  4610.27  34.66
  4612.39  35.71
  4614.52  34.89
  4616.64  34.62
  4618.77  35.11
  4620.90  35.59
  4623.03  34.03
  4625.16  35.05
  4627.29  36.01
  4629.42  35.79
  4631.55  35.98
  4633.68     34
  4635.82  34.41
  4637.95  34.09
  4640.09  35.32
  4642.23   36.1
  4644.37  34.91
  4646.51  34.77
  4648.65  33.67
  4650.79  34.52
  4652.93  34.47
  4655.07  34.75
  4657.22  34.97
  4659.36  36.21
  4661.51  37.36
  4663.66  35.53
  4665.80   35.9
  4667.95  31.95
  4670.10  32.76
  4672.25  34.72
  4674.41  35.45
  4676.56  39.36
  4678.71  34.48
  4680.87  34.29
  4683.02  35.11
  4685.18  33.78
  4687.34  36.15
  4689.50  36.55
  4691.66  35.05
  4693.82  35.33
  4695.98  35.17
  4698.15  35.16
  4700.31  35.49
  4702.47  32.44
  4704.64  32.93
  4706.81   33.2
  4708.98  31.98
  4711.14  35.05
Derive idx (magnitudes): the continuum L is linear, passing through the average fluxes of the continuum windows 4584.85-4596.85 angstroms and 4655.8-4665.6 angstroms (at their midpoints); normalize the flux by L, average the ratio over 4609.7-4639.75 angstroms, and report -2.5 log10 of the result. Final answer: 0.02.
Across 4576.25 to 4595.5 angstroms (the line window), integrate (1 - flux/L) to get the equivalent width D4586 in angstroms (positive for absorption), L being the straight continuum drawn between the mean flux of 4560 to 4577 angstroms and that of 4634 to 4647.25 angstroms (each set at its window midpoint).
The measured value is 0.3 angstroms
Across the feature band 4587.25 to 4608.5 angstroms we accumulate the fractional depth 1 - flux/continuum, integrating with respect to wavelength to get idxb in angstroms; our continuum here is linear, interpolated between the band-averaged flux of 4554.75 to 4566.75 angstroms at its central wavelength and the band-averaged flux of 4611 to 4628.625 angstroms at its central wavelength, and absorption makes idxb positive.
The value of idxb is 0.2 angstroms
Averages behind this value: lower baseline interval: 35.9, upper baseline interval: 35.1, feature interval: 35.1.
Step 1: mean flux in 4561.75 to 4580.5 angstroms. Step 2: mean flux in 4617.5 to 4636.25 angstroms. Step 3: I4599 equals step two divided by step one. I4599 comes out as 0.96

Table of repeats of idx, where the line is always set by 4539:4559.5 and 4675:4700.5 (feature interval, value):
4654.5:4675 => 0.01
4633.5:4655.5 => 0.01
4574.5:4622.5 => -0.02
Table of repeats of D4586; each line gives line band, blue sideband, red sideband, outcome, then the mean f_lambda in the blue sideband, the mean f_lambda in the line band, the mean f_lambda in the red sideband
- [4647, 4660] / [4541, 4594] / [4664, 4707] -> 0.1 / 35.3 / 34.7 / 34.8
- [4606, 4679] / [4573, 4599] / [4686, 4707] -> 0.2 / 35.6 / 35.1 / 34.8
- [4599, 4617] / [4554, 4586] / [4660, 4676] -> 0.4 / 35.9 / 34.8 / 35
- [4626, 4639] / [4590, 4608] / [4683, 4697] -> 0.0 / 35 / 35.1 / 35.3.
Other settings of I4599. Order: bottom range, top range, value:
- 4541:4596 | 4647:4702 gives 0.99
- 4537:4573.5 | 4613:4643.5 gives 1.00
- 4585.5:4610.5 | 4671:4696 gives 1.01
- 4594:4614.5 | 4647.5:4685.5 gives 1.00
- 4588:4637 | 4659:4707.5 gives 1.00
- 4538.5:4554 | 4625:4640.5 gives 1.03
